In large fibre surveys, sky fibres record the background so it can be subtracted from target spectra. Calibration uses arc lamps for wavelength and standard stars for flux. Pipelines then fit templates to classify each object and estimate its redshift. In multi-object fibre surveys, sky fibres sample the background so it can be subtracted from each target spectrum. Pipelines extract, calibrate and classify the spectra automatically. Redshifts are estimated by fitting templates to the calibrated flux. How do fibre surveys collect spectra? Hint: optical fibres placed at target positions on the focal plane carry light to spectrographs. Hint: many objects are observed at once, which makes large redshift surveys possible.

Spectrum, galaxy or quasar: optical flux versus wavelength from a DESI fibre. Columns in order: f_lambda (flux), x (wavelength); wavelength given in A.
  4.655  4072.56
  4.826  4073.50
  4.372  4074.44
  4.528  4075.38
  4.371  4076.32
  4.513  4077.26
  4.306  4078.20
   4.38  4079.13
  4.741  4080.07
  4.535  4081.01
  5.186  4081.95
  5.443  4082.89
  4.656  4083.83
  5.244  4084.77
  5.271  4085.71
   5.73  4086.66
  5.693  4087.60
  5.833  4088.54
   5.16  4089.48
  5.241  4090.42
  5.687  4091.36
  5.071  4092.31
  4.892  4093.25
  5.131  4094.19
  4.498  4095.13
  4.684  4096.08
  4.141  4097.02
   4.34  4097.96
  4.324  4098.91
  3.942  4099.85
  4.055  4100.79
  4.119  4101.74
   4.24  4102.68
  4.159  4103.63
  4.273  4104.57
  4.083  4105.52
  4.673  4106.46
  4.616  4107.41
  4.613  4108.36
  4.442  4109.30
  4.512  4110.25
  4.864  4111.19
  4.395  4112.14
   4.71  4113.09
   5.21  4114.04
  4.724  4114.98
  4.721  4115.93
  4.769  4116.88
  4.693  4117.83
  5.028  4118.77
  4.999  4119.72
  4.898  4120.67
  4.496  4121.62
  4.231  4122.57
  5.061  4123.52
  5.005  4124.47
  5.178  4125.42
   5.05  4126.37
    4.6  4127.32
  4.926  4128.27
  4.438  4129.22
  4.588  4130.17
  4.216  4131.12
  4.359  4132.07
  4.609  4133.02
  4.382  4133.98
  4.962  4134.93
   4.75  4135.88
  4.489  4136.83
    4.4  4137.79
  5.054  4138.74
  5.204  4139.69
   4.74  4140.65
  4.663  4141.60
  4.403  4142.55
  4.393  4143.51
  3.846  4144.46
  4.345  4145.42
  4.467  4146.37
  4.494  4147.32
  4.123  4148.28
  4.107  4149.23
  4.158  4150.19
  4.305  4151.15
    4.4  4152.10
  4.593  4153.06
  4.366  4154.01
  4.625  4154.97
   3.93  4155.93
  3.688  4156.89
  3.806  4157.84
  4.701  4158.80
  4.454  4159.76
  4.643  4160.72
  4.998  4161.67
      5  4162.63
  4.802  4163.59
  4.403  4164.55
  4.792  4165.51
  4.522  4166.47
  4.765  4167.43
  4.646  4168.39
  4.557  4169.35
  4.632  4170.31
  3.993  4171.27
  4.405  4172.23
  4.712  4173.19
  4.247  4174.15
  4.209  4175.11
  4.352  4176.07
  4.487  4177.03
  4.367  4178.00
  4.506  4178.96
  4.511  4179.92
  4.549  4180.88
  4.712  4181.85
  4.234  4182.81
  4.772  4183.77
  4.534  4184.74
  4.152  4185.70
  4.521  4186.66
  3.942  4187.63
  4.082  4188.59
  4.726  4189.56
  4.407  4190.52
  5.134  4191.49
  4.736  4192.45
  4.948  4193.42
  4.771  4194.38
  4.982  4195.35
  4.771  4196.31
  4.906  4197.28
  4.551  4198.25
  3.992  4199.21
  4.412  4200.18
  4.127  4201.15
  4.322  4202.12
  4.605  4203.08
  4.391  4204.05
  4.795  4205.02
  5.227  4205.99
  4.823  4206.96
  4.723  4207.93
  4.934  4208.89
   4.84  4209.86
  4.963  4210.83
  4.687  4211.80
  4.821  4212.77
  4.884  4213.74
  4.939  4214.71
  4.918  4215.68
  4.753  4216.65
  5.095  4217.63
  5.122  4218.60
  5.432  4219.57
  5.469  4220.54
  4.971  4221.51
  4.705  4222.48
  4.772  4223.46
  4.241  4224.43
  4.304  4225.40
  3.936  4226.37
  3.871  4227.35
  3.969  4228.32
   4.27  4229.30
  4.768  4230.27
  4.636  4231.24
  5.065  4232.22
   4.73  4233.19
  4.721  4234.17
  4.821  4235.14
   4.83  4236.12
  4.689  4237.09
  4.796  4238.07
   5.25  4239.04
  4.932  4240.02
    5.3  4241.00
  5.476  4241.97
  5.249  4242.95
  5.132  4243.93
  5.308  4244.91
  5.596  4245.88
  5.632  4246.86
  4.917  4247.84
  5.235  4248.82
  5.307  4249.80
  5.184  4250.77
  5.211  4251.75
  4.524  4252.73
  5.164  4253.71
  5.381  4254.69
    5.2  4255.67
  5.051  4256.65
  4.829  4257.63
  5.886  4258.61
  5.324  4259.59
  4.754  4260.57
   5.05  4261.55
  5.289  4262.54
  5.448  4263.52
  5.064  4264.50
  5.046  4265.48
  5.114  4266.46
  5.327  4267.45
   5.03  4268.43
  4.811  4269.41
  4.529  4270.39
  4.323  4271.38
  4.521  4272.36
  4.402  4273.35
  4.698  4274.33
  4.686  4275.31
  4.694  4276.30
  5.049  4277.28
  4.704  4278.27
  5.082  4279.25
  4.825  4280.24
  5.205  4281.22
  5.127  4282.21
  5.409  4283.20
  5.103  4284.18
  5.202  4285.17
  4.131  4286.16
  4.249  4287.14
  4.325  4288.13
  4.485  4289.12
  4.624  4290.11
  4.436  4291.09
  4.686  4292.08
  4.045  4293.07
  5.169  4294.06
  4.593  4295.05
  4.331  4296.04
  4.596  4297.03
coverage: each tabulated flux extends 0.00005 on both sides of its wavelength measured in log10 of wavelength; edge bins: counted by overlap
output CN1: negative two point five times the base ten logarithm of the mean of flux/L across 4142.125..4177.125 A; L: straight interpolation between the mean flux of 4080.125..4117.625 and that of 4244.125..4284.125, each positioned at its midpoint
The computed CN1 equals 0.106 mag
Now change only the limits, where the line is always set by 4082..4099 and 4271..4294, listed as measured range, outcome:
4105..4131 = 0.07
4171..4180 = 0.12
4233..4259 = -0.08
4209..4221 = -0.03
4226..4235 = 0.08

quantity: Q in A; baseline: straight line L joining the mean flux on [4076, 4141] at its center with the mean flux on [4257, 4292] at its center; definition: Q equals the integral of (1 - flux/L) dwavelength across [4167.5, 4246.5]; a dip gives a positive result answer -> 2.1 A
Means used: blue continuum 4.73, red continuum 4.88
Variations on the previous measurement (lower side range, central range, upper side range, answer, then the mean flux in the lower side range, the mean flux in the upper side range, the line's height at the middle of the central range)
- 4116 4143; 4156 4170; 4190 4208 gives 0.5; 4.72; 4.66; 4.69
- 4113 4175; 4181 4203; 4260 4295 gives 0.6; 4.57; 4.82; 4.66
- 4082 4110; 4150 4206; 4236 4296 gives 4.1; 4.77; 4.96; 4.86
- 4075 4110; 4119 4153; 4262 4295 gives 1.1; 4.72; 4.81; 4.74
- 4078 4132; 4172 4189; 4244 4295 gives 1.5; 4.75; 4.95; 4.84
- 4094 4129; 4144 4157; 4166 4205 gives 0.8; 4.6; 4.51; 4.55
